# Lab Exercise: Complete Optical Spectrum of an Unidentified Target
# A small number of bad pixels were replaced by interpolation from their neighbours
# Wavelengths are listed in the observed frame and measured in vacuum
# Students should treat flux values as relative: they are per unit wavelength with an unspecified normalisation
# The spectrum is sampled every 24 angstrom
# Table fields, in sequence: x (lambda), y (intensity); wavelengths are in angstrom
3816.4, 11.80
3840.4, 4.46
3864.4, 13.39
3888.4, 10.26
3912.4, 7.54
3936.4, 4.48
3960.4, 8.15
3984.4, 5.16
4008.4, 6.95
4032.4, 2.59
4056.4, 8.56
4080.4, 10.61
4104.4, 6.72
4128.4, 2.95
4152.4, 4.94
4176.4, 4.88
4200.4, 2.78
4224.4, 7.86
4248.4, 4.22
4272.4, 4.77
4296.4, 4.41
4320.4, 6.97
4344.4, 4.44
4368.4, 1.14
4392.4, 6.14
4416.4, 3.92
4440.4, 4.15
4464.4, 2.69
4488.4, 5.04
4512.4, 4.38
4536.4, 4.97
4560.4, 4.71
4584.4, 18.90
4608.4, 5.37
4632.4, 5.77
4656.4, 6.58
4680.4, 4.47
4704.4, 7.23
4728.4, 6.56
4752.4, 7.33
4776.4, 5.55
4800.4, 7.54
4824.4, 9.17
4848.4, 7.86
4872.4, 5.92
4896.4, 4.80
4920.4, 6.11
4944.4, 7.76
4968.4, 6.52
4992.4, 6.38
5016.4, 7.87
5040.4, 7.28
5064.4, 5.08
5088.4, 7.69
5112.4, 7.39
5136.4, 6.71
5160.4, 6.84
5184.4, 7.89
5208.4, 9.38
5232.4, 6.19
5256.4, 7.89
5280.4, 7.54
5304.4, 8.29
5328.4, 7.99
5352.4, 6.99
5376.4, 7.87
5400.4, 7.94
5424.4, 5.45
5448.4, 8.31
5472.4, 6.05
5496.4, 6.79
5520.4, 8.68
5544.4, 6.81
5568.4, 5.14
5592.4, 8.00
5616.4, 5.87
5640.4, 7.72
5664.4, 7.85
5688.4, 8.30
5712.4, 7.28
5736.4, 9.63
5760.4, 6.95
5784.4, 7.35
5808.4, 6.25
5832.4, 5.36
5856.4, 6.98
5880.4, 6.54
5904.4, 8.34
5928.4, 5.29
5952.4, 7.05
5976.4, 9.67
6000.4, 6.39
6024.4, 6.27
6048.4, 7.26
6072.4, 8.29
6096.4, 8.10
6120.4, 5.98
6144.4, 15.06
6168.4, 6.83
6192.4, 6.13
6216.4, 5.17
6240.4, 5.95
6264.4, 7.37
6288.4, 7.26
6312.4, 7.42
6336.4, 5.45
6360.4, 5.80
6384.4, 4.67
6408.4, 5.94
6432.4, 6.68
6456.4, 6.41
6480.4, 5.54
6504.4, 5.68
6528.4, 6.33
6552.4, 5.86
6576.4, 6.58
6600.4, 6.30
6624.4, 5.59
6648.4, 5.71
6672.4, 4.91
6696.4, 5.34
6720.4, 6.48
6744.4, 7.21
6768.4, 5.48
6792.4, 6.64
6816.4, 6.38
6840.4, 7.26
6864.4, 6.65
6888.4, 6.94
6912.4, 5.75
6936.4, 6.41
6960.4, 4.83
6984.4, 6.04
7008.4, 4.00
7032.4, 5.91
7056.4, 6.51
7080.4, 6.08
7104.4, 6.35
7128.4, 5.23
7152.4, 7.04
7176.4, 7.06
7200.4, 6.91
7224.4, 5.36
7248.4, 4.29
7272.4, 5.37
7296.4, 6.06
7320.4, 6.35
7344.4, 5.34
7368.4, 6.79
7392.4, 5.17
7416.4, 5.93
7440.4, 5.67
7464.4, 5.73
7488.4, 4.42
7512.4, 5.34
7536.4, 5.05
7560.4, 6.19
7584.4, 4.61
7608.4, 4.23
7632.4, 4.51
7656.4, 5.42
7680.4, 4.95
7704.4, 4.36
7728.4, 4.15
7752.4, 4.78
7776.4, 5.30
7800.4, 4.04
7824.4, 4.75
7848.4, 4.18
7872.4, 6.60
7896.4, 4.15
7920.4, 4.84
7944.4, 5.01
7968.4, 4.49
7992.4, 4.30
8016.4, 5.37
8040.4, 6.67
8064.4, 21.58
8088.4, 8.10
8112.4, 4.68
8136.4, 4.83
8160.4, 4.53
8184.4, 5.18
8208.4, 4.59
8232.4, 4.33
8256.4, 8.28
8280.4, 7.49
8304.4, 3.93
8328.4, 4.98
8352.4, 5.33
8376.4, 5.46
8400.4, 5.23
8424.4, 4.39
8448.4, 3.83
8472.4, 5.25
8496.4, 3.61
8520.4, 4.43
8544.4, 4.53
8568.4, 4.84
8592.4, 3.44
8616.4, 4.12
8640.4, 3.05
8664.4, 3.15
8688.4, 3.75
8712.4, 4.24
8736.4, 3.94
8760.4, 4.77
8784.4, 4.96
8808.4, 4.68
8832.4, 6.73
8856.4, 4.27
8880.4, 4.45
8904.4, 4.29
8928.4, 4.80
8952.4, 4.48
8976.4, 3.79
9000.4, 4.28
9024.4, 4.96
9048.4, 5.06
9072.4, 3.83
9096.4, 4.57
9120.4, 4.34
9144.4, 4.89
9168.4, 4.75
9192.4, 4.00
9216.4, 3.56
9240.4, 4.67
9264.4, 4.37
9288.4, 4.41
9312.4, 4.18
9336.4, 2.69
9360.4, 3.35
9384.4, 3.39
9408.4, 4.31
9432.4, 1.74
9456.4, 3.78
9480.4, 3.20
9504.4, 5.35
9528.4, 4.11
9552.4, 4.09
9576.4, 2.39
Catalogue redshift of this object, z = 0.23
